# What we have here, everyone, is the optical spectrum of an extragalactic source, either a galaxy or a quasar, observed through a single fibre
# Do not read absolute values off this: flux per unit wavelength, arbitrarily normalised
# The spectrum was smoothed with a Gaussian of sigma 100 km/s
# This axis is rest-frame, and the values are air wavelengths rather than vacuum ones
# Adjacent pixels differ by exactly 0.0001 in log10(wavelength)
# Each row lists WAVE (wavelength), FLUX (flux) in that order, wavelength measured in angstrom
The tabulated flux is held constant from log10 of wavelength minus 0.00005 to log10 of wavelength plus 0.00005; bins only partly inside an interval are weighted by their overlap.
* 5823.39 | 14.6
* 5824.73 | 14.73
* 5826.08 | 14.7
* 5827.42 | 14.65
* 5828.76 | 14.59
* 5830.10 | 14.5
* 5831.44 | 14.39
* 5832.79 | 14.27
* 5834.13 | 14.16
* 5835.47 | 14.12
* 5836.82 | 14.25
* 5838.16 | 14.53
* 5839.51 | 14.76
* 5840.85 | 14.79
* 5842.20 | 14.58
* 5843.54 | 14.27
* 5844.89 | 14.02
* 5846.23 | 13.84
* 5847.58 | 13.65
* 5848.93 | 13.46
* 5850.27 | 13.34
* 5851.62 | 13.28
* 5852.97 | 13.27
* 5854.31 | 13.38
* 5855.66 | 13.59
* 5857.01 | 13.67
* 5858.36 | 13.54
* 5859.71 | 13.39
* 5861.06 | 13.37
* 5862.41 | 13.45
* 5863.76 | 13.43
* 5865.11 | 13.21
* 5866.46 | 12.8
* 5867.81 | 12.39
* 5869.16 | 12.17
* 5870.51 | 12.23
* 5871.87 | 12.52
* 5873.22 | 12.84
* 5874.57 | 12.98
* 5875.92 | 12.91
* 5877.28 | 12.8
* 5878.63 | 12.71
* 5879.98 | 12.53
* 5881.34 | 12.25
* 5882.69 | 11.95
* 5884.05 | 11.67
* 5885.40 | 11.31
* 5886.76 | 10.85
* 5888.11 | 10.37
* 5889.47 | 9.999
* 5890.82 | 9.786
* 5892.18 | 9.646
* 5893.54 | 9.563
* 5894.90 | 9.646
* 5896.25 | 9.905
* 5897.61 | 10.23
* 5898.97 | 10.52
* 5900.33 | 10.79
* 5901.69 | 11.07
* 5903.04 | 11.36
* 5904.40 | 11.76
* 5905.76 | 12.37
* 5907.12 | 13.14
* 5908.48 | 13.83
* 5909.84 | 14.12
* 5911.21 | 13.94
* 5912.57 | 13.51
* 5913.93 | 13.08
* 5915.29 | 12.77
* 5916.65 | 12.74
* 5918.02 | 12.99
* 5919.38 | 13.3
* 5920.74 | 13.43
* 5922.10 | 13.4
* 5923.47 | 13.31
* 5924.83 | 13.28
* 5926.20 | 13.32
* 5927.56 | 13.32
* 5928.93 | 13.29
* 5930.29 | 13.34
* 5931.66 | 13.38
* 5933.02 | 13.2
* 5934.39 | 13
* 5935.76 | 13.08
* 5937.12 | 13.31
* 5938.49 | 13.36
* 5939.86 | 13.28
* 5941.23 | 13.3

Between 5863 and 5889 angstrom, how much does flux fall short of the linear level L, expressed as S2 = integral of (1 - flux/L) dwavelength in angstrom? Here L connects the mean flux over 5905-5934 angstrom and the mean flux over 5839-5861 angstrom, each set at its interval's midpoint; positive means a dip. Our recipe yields 2.5 angstrom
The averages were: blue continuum 13.8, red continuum 13.3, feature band 12.3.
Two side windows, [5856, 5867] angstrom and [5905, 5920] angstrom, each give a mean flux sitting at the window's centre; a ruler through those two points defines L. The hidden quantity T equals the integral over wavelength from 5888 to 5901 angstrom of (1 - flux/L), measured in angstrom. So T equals 3.18 angstrom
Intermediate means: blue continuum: 13.4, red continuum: 13.2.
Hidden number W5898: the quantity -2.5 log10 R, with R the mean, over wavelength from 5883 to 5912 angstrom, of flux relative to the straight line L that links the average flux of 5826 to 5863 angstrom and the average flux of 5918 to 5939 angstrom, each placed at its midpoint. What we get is 0.20 mag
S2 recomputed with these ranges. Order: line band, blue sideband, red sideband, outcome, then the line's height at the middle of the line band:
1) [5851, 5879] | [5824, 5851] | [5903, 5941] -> 1.8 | 13.9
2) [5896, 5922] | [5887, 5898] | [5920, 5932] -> -1.8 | 11.6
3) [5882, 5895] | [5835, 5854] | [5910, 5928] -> 2.9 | 13.6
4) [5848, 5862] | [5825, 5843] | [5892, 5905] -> -0.3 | 13.2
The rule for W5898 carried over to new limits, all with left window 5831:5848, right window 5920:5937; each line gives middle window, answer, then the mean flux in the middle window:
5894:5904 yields 0.28 mag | 10.5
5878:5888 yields 0.17 mag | 11.8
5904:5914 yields 0.02 mag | 13.3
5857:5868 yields 0.06 mag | 13.3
